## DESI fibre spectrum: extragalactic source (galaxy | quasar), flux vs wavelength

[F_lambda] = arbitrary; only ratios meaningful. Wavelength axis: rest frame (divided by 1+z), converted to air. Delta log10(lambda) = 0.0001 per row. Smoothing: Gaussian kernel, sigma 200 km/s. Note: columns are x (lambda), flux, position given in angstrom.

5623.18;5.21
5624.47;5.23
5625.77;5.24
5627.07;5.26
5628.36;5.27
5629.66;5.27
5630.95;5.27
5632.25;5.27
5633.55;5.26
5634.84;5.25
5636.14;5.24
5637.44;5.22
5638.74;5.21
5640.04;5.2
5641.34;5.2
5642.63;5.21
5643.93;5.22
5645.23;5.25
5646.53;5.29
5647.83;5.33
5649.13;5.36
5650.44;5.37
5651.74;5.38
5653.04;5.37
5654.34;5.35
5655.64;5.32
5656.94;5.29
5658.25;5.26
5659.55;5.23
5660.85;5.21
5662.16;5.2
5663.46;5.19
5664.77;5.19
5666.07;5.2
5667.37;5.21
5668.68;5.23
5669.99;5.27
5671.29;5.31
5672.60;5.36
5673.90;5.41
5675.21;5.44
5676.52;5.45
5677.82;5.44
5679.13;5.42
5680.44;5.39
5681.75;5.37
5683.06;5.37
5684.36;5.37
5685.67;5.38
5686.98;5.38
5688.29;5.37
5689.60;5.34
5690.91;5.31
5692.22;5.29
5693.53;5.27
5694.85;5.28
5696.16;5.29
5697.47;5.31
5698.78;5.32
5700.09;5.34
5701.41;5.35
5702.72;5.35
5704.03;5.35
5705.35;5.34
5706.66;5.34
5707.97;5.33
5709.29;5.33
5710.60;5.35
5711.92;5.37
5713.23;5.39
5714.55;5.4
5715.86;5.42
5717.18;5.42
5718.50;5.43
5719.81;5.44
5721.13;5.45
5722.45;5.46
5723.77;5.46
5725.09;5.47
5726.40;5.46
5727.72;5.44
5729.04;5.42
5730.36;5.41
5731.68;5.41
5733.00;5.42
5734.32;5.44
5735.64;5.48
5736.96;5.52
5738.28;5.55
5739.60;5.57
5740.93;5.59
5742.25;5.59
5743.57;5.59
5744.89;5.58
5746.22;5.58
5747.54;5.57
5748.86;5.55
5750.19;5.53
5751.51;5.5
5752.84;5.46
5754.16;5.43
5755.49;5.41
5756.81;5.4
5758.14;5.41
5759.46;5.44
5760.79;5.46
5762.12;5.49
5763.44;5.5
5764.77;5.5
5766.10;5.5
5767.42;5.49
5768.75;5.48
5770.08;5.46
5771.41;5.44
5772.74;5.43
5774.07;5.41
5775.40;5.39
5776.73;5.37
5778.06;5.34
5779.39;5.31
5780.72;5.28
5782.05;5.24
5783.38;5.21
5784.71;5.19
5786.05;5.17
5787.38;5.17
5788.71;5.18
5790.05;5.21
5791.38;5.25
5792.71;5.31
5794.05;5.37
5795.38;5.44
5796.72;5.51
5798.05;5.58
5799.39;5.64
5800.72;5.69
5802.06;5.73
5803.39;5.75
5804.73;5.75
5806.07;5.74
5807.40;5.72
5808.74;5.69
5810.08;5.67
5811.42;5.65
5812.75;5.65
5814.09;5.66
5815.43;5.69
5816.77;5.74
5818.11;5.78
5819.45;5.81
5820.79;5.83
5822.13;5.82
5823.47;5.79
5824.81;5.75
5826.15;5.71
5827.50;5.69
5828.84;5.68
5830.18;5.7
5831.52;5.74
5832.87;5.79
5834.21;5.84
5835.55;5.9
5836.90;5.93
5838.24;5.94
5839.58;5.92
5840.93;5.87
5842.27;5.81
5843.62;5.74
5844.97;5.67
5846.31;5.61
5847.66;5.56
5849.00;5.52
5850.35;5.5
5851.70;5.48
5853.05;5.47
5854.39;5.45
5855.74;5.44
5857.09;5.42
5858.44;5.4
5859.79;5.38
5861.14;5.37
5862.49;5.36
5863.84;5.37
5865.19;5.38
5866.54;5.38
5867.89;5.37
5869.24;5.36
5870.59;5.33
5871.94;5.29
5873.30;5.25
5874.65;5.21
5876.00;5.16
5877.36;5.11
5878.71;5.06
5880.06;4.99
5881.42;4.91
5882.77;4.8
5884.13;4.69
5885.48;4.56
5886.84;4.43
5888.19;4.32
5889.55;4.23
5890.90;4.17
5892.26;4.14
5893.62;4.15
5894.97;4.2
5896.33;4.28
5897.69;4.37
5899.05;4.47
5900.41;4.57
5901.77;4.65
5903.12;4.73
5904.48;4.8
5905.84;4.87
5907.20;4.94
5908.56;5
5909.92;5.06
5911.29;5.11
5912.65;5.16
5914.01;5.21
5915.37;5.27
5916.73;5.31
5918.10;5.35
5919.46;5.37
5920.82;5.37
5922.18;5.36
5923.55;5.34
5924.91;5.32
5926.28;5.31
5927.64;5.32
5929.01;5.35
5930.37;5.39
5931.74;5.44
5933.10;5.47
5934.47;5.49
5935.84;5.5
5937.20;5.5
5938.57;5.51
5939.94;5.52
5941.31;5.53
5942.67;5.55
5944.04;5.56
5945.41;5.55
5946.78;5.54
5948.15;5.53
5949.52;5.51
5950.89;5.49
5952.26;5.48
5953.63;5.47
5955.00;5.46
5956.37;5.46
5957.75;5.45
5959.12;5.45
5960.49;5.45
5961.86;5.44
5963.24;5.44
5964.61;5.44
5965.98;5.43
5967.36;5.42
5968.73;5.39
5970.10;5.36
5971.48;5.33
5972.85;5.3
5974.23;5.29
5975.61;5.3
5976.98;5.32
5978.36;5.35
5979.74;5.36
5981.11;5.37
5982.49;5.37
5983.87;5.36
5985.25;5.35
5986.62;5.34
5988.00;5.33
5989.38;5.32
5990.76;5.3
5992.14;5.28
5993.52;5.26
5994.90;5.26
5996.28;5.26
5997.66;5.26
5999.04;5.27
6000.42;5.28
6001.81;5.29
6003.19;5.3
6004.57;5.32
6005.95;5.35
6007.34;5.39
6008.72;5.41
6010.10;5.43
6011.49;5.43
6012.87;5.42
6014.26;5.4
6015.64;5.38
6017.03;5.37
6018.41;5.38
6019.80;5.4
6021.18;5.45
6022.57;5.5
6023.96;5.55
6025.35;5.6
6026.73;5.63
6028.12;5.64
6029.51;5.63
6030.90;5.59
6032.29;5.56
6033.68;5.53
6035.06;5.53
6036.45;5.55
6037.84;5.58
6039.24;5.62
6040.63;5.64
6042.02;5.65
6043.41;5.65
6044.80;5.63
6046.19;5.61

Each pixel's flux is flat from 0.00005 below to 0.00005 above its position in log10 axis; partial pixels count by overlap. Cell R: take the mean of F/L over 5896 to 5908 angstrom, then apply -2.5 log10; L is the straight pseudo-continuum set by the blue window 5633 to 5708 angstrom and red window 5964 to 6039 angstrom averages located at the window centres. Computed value 0.16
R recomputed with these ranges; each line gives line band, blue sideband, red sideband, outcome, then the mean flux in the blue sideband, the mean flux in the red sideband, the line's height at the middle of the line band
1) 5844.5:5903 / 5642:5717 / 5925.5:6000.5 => 0.08 mag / 5.32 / 5.4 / 5.38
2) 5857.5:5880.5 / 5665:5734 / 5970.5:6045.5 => 0.02 mag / 5.37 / 5.42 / 5.4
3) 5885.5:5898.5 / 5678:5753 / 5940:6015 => 0.25 mag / 5.42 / 5.39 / 5.4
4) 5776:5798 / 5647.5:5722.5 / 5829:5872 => 0.04 mag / 5.34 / 5.58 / 5.49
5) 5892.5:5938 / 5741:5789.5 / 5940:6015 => 0.07 mag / 5.42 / 5.39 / 5.4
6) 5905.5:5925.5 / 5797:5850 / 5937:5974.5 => 0.07 mag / 5.73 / 5.46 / 5.54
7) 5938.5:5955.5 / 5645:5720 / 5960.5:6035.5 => -0.03 mag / 5.33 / 5.39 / 5.38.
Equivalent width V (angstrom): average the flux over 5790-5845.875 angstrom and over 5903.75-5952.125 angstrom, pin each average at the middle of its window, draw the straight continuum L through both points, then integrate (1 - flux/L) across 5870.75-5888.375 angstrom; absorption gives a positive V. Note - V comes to 1.8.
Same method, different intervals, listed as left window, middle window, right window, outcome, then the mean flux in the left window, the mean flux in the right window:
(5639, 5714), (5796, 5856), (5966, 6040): -3.9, 5.32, 5.4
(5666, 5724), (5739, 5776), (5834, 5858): 0.0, 5.36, 5.66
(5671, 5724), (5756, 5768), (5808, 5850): 0.2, 5.37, 5.74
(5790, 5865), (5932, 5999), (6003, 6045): 1.6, 5.64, 5.5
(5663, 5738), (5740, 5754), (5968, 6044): -0.5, 5.37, 5.41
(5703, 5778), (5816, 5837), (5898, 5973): -1.5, 5.45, 5.31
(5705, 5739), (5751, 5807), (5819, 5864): 1.1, 5.42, 5.66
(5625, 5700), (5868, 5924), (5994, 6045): 5.4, 5.3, 5.46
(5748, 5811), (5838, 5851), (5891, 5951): -1.0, 5.45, 5.13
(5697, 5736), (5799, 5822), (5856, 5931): -2.4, 5.4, 5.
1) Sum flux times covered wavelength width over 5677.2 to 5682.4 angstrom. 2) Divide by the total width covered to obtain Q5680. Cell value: 5.4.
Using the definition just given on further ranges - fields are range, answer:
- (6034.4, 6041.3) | 5.58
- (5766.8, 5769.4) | 5.48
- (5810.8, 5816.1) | 5.67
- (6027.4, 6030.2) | 5.63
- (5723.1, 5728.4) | 5.46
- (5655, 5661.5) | 5.26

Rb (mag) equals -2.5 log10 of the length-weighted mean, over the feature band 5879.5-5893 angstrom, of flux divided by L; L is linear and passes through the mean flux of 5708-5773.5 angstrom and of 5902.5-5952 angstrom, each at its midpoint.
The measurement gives 0.19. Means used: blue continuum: 5.47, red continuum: 5.33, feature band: 4.52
